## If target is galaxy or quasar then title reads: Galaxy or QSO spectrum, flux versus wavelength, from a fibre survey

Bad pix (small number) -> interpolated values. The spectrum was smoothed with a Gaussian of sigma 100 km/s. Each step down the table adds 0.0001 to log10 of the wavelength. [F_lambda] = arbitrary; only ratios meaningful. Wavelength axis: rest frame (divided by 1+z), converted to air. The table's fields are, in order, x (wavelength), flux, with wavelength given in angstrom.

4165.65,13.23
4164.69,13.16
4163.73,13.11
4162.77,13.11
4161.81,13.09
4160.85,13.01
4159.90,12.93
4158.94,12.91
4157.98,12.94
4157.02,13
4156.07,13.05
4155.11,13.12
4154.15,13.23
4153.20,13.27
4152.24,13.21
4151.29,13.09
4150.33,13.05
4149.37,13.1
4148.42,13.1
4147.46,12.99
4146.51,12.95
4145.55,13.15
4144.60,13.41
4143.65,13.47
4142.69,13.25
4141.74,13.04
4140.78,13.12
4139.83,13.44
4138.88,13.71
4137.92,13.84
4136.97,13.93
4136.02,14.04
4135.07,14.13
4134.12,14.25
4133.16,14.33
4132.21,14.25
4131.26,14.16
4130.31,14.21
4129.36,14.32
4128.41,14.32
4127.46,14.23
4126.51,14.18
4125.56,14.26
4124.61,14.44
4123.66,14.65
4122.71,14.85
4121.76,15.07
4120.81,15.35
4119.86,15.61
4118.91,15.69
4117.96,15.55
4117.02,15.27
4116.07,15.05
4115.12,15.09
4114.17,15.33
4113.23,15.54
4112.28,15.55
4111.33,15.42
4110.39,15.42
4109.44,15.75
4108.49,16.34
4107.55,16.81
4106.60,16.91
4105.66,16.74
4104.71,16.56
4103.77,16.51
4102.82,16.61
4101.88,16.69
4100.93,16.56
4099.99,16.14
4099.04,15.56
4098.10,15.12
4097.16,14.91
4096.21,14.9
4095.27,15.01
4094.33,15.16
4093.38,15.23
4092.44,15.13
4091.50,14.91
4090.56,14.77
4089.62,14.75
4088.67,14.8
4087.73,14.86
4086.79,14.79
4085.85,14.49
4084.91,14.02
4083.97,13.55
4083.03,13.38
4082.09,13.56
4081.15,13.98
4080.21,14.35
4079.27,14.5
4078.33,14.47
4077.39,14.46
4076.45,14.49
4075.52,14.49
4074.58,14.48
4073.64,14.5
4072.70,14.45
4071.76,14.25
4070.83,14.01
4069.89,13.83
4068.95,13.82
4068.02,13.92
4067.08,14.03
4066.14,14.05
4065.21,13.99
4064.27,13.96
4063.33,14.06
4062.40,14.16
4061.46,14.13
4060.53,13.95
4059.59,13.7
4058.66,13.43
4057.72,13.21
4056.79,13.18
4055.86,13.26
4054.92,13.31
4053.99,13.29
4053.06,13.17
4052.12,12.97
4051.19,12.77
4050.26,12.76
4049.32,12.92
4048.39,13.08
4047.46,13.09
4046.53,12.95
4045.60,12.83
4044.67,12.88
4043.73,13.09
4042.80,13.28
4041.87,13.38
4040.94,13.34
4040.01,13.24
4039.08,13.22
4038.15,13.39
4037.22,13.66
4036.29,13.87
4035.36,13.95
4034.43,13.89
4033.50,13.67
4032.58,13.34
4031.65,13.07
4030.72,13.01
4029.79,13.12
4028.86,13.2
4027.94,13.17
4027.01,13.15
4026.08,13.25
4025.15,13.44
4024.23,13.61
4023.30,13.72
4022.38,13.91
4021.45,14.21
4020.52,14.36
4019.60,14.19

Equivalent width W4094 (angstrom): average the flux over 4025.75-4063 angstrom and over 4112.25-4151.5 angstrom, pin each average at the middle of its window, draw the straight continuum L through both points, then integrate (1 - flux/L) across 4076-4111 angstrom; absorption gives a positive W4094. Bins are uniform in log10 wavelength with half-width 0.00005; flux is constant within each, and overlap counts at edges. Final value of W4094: -3.5 angstrom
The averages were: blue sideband 13.3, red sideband 14.2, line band 15.2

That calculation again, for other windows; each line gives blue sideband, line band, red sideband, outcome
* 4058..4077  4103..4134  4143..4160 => -4.0 angstrom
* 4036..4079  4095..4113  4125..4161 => -3.2 angstrom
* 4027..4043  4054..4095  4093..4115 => 1.7 angstrom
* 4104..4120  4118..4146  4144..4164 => 0.7 angstrom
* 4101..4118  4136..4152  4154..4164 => 0.7 angstrom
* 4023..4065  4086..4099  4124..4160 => -1.4 angstrom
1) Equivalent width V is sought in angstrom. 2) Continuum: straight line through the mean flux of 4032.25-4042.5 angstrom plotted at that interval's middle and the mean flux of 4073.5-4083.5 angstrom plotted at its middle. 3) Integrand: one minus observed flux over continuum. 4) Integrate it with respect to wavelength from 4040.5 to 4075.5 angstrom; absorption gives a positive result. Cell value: 0.8 angstrom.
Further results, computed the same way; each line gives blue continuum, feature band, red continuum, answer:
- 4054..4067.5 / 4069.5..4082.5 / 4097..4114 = 0.22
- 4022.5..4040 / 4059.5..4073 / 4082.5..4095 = 0.12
